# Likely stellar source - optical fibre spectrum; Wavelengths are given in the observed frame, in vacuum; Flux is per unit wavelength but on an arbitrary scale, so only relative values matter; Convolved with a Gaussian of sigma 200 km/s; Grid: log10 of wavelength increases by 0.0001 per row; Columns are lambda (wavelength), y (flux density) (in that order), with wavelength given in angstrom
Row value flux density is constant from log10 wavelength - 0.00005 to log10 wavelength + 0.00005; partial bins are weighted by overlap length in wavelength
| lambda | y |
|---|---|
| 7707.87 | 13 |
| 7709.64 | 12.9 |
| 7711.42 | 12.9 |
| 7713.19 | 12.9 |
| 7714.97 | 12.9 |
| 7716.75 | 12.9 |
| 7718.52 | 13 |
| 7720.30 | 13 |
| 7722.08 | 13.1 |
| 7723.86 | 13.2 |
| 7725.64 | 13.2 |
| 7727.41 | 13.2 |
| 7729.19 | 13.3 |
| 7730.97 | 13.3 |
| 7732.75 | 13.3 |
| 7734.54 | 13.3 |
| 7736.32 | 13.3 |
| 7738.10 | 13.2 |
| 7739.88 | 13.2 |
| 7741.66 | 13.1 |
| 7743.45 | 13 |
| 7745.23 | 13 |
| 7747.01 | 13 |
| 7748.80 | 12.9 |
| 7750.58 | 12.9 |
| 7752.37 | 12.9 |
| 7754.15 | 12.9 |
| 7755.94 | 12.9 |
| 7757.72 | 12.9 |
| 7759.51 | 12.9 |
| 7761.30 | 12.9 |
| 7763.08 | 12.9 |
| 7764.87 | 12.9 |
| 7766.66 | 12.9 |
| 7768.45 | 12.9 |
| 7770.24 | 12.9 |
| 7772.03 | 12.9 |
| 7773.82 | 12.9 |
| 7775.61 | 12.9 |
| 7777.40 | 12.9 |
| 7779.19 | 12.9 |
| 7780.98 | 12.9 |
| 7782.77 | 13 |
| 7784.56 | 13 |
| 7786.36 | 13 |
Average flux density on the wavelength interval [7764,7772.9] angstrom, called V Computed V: 12.9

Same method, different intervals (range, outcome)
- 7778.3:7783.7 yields 12.9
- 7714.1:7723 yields 13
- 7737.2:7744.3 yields 13.1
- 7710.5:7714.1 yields 12.9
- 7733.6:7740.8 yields 13.2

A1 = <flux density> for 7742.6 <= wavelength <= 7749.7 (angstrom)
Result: 13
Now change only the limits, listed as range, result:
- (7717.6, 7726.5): 13.1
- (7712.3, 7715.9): 12.9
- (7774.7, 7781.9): 12.9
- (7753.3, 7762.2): 12.9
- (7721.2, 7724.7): 13.1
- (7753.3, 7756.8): 12.9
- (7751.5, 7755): 12.9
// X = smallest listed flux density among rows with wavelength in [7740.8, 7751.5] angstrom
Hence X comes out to 12.9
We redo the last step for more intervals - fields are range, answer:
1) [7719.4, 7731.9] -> 13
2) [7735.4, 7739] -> 13.2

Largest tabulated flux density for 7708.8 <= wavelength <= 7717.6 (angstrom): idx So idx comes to 12.9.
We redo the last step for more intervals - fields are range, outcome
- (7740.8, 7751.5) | 13.1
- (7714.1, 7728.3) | 13.2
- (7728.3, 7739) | 13.3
